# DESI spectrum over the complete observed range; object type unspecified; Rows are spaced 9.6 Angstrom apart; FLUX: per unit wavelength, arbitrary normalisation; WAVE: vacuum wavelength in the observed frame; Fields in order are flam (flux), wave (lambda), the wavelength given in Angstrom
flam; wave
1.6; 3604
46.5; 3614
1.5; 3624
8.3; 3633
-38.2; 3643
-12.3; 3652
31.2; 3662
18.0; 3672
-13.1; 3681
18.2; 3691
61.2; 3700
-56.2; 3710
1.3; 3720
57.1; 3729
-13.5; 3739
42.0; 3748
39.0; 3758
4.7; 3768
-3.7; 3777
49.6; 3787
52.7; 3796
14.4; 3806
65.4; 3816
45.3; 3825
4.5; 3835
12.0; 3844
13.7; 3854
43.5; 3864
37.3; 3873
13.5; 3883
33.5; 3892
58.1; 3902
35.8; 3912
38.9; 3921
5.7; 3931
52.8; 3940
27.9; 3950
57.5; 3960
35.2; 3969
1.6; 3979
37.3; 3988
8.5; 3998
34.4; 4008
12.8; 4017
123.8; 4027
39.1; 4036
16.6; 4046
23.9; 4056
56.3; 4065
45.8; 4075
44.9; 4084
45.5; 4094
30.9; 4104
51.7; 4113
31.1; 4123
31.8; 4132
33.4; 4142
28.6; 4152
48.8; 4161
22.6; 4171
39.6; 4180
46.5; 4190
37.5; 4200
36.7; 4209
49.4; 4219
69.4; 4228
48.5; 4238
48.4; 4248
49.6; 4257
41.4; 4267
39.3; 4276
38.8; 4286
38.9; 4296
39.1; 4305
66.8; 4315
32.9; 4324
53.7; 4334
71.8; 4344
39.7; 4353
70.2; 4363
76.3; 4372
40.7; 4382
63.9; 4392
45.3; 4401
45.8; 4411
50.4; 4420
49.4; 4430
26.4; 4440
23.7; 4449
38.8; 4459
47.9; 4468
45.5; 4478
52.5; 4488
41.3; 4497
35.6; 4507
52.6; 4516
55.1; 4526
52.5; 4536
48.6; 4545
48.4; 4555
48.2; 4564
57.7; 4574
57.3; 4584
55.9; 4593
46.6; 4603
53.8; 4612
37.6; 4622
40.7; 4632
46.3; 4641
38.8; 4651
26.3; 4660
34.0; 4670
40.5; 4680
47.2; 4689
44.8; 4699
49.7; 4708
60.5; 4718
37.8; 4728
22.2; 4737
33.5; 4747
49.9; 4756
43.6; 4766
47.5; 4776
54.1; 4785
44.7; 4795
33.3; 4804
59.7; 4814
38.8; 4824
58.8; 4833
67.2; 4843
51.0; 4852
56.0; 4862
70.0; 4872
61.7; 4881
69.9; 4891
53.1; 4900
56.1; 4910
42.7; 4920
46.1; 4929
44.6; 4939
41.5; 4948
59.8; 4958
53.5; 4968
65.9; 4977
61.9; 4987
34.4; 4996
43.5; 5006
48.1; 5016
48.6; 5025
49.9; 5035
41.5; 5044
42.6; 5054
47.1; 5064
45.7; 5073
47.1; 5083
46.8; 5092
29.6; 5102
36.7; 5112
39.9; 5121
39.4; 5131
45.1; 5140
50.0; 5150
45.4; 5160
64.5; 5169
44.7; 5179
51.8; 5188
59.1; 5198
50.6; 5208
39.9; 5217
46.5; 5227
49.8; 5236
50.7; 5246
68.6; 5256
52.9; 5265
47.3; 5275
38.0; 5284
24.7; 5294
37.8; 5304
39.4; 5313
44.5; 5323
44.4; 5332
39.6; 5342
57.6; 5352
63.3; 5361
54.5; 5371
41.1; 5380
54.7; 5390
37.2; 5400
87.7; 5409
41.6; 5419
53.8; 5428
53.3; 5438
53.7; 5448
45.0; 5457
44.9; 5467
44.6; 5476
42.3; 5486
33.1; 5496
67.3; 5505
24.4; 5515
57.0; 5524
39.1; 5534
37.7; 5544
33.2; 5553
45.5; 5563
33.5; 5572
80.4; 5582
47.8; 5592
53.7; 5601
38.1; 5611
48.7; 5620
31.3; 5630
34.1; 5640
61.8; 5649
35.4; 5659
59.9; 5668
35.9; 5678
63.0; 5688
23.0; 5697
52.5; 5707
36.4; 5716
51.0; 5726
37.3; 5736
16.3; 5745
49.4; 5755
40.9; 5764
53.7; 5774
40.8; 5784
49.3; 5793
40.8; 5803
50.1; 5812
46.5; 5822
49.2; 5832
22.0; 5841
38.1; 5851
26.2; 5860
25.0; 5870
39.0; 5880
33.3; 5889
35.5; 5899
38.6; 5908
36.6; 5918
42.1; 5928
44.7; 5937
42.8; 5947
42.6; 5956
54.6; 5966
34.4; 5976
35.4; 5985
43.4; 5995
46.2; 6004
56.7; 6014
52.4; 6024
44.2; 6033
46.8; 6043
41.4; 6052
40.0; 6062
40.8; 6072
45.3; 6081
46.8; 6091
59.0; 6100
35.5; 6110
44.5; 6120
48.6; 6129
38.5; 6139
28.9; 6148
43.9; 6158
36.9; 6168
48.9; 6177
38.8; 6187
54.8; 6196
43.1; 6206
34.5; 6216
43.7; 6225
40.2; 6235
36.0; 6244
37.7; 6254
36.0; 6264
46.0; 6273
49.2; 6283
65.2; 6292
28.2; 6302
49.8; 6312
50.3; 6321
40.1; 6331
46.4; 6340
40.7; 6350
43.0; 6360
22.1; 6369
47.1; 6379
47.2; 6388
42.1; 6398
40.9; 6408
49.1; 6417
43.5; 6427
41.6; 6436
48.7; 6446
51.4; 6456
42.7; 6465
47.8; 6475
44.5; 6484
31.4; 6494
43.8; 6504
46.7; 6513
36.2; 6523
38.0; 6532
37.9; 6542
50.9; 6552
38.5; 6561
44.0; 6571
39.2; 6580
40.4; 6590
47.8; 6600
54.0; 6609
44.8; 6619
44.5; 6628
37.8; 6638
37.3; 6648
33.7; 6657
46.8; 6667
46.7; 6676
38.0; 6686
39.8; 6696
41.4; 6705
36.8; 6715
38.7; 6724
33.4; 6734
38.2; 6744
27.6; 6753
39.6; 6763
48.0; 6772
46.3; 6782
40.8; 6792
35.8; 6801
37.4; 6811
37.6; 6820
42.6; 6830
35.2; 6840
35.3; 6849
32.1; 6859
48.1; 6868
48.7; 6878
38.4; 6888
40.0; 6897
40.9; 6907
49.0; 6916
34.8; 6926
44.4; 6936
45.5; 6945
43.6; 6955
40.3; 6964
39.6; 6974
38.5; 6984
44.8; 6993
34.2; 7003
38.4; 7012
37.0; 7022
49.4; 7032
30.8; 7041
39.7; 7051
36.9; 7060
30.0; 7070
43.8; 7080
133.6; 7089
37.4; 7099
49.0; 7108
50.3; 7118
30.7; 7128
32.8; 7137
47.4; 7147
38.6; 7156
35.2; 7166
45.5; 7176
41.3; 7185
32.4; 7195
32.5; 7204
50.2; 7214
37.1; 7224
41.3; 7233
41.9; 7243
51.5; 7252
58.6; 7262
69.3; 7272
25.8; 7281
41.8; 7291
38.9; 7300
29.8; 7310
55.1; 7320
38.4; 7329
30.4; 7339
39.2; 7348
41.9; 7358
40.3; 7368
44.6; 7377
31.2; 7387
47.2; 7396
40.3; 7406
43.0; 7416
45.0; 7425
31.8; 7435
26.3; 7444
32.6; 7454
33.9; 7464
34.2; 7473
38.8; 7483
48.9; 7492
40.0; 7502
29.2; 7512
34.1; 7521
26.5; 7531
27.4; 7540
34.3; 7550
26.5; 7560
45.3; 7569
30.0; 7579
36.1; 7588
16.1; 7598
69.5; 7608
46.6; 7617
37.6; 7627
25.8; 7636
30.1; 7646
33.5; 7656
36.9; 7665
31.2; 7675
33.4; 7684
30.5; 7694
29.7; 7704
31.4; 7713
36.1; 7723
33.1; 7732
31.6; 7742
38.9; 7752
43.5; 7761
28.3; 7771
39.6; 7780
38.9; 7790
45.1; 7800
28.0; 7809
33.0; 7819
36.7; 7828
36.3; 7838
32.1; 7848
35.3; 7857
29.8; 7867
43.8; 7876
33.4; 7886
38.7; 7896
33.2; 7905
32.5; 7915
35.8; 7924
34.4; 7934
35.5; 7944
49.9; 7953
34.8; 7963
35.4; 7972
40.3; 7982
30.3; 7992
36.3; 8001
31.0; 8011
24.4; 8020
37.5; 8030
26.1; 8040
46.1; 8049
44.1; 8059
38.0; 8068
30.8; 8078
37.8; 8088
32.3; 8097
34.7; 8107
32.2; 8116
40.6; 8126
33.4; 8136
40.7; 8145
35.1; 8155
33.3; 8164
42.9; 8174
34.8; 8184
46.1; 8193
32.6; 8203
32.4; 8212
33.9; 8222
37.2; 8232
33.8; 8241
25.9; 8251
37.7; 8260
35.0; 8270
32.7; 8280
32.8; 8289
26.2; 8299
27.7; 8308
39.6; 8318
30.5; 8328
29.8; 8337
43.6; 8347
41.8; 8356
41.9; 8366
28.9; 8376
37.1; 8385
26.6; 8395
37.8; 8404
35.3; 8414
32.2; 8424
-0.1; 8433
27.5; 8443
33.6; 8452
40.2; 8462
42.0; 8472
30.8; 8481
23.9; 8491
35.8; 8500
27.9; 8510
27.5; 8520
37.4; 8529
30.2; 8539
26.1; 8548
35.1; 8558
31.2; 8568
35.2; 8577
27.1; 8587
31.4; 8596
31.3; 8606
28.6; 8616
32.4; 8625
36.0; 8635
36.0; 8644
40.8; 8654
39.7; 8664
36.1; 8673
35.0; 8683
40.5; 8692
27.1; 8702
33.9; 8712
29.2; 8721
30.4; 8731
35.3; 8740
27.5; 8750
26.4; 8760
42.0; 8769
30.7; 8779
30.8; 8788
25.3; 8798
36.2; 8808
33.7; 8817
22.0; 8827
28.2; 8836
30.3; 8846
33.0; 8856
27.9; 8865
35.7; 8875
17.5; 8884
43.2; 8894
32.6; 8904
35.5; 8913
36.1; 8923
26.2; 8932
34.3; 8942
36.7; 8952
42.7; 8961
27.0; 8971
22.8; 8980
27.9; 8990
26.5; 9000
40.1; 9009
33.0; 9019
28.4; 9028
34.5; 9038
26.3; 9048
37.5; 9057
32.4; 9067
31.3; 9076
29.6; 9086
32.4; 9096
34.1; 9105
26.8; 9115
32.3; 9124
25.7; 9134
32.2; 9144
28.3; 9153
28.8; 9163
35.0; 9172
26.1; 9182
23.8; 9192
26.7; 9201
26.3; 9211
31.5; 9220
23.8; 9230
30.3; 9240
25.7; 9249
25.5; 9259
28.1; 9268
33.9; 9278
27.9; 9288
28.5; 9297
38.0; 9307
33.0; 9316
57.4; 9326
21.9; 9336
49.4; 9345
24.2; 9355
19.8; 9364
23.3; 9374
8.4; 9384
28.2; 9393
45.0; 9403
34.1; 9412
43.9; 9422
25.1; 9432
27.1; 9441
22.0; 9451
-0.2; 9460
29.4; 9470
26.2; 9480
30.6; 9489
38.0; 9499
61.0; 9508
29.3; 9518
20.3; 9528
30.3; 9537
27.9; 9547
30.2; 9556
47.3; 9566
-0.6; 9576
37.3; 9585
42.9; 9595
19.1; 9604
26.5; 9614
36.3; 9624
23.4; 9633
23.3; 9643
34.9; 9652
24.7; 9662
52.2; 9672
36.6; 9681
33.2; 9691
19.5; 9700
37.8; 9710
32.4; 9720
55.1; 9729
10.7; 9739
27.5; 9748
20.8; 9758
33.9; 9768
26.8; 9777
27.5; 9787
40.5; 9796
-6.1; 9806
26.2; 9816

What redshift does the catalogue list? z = 0.08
